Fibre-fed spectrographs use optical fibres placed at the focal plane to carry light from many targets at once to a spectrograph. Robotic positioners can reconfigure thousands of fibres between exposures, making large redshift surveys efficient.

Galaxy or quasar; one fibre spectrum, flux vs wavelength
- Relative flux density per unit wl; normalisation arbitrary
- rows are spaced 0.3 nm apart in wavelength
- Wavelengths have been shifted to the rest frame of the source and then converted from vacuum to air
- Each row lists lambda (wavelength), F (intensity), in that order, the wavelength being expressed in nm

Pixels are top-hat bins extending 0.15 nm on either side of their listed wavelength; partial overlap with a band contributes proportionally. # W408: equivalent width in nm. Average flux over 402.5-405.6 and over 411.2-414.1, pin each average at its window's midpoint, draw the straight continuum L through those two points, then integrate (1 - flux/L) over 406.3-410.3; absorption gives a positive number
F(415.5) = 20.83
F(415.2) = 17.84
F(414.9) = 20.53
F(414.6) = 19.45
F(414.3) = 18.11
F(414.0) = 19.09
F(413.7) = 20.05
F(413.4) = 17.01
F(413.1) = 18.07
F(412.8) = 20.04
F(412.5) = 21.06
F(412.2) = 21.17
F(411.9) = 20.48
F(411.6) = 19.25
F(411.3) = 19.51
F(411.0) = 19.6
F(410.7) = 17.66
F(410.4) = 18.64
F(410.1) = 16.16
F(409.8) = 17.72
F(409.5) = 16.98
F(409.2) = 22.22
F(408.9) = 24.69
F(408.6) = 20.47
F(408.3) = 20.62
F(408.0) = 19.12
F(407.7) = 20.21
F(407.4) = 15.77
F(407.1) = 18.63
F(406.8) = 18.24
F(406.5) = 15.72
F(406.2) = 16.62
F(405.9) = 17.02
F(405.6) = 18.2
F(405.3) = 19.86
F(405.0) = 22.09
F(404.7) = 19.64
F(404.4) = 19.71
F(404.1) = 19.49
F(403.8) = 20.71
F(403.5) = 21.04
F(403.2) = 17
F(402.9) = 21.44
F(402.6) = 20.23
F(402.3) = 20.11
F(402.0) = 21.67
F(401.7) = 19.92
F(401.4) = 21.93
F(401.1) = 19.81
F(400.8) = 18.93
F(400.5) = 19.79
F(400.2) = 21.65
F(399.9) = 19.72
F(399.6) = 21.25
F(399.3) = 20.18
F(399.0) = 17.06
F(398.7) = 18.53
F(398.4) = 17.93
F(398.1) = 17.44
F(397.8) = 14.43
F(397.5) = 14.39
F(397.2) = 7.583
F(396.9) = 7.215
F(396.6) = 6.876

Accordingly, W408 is 0.176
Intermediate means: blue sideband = 20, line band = 18.9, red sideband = 19.6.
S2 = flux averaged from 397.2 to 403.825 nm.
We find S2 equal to 19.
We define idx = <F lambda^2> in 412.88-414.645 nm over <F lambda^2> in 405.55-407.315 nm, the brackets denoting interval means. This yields 1.12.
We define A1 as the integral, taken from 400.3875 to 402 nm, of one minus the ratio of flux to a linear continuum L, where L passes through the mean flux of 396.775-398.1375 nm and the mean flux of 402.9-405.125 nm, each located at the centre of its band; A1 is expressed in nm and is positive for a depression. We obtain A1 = -0.362 nm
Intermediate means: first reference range 11.9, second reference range 20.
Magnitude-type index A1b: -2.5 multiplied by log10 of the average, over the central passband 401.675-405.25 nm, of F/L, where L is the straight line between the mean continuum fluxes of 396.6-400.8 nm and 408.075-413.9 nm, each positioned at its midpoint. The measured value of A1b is -0.15 mag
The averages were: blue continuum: 16.4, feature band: 20.3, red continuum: 19.5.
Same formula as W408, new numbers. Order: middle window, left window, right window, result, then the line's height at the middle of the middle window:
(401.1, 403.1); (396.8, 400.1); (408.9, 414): -0.43 nm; 17.1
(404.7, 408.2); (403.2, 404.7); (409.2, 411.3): 0.15 nm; 19.2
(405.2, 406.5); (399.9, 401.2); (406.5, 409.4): 0.15 nm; 19.8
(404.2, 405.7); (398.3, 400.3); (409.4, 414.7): -0.06 nm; 19.2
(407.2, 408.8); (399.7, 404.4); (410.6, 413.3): 0.04 nm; 19.9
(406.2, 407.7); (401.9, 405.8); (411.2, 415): 0.19 nm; 19.9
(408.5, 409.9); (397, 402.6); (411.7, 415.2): -0.10 nm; 19.1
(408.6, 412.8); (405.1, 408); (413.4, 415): -0.24 nm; 18.6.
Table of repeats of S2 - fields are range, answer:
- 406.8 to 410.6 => 19.2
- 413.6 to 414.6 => 19.1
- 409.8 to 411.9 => 18.6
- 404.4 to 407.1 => 18.5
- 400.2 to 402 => 20.3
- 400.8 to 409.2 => 19.7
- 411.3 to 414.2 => 19.6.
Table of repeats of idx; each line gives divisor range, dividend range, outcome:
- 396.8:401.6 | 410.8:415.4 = 1.19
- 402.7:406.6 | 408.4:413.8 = 1.05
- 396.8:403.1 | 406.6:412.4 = 1.11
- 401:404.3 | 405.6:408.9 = 0.93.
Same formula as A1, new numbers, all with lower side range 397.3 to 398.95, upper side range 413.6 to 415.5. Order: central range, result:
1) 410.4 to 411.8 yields -0.03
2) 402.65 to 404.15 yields -0.24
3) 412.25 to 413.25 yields -0.05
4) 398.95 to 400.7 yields -0.36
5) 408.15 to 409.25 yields -0.23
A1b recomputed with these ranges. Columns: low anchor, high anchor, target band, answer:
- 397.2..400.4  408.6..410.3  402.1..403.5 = -0.082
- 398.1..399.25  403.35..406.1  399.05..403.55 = -0.084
